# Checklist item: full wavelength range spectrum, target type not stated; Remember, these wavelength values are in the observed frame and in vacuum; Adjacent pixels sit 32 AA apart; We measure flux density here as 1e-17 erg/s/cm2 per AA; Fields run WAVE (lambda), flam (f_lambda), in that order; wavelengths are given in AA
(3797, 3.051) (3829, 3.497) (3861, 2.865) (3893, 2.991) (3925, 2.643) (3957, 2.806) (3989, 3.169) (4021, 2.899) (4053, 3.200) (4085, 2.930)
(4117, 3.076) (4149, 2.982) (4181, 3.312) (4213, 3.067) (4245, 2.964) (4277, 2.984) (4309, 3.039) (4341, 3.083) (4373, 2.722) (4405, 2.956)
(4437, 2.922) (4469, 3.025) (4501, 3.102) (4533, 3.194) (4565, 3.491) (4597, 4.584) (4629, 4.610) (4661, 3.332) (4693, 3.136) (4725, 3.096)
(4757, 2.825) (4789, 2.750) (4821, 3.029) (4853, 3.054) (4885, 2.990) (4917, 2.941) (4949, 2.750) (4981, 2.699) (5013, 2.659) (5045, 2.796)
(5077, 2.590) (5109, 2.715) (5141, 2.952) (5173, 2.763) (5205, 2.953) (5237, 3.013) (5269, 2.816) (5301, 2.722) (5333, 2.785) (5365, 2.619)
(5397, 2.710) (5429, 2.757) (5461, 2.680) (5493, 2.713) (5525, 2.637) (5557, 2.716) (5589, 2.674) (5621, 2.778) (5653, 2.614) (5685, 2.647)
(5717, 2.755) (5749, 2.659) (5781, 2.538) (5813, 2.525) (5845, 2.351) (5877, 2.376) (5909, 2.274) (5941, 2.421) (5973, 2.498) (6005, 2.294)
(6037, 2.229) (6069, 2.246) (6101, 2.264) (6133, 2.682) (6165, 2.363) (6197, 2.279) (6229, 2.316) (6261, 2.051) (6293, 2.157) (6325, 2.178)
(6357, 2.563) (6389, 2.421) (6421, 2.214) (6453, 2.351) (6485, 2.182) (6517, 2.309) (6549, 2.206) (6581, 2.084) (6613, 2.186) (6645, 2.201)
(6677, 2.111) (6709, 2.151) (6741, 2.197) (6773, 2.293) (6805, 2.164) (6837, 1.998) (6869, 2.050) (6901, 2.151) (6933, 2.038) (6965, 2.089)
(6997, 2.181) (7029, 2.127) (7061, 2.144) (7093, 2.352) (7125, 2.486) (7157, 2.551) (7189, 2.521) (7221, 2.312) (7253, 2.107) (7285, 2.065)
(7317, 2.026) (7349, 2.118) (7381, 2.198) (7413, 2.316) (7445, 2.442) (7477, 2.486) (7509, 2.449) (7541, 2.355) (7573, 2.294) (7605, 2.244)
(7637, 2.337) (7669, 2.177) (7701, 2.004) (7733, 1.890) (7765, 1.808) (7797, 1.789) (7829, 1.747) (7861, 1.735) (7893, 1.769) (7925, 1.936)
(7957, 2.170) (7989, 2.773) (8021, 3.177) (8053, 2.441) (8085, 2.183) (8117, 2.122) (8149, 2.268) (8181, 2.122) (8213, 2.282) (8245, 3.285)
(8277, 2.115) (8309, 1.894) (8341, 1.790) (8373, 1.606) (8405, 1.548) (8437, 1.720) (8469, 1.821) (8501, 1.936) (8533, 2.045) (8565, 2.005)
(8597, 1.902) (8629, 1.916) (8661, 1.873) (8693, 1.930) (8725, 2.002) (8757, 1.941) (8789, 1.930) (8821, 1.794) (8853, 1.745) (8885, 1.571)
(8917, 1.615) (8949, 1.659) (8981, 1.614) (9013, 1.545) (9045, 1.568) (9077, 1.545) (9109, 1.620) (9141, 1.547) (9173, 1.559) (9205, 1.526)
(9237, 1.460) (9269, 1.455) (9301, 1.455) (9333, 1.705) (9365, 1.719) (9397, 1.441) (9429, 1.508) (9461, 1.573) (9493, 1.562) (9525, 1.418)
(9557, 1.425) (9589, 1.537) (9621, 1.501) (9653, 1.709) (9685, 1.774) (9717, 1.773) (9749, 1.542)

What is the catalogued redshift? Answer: 0.646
